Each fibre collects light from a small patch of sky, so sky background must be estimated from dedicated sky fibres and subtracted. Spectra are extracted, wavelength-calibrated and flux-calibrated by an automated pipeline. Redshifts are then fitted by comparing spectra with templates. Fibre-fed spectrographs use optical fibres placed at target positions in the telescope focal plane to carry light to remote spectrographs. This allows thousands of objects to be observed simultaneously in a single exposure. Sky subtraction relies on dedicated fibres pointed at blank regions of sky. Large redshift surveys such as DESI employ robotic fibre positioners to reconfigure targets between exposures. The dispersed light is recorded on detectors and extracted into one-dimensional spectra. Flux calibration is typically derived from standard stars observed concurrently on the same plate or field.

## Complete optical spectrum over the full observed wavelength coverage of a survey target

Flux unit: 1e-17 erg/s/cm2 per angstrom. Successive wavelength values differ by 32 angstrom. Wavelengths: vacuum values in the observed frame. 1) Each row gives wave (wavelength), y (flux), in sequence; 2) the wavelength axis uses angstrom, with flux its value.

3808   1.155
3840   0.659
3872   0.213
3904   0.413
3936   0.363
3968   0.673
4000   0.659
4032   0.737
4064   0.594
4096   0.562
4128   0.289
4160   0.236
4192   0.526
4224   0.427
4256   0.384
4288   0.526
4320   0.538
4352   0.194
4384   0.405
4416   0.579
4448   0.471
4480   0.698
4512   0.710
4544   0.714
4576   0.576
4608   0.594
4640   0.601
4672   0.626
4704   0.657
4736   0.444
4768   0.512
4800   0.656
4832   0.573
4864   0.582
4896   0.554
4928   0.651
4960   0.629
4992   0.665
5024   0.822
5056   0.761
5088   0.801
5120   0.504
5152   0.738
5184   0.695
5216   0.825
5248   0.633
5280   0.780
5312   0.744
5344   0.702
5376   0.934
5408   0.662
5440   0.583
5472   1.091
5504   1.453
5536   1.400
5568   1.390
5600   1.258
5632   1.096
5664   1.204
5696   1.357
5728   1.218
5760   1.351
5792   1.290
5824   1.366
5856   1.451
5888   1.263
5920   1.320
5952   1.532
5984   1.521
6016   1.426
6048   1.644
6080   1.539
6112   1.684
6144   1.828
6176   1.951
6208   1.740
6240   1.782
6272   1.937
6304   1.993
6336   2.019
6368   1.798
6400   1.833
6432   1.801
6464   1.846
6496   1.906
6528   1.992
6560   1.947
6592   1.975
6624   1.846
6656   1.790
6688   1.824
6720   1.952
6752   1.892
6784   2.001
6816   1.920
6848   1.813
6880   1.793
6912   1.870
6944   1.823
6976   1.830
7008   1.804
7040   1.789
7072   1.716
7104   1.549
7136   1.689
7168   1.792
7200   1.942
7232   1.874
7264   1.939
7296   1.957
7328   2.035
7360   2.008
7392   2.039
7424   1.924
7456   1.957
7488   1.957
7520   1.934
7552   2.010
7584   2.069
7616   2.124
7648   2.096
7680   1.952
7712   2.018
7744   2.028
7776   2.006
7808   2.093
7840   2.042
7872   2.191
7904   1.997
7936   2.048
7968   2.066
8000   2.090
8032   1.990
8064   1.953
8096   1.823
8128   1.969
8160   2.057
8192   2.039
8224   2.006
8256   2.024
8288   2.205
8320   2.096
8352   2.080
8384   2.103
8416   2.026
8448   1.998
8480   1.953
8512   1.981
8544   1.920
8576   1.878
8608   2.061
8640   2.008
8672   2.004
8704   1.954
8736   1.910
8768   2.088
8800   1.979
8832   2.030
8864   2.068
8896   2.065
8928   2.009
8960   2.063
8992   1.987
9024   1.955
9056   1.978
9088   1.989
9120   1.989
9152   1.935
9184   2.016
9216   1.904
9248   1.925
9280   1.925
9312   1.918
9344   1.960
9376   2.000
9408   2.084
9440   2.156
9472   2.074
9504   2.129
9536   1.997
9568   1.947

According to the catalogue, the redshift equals 0.372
